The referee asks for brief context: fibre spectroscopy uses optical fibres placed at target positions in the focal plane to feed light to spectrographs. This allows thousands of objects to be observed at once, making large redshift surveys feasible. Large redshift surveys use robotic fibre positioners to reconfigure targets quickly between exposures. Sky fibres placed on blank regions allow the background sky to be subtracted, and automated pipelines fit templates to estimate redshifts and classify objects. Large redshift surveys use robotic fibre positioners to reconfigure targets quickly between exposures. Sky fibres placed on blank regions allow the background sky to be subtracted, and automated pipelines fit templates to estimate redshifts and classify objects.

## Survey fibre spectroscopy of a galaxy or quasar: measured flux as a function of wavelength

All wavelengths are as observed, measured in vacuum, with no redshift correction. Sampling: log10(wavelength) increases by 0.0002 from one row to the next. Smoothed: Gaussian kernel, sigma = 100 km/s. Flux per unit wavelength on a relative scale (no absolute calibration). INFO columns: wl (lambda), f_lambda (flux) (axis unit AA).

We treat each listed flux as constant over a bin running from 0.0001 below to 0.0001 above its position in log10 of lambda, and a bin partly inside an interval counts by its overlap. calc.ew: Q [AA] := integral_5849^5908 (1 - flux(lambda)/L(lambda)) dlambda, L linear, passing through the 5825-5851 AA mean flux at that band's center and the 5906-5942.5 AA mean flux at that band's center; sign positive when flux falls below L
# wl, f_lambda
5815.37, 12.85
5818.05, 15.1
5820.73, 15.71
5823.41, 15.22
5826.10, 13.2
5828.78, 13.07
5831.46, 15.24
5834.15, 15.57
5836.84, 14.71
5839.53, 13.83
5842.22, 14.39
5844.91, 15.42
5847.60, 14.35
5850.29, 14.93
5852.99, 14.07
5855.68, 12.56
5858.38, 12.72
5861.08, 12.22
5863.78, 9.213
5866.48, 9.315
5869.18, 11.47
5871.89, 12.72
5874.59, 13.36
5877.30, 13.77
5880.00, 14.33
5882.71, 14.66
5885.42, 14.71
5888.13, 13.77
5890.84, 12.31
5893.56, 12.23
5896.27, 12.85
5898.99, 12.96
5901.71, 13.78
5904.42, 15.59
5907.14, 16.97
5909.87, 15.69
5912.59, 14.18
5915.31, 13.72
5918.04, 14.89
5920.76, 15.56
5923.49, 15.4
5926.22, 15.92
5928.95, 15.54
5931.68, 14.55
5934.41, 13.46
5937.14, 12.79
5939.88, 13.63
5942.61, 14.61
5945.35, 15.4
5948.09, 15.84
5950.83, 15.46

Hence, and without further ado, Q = 5.8 AA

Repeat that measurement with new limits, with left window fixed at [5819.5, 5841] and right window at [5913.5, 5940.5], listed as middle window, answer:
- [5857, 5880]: 4.05 AA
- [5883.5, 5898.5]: 1.39 AA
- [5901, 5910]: -0.65 AA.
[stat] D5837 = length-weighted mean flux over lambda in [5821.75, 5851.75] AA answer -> 14.5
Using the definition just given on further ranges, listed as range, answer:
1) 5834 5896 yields 13.3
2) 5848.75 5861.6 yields 13.4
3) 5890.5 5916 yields 14.1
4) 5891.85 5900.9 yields 12.7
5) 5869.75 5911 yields 13.9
